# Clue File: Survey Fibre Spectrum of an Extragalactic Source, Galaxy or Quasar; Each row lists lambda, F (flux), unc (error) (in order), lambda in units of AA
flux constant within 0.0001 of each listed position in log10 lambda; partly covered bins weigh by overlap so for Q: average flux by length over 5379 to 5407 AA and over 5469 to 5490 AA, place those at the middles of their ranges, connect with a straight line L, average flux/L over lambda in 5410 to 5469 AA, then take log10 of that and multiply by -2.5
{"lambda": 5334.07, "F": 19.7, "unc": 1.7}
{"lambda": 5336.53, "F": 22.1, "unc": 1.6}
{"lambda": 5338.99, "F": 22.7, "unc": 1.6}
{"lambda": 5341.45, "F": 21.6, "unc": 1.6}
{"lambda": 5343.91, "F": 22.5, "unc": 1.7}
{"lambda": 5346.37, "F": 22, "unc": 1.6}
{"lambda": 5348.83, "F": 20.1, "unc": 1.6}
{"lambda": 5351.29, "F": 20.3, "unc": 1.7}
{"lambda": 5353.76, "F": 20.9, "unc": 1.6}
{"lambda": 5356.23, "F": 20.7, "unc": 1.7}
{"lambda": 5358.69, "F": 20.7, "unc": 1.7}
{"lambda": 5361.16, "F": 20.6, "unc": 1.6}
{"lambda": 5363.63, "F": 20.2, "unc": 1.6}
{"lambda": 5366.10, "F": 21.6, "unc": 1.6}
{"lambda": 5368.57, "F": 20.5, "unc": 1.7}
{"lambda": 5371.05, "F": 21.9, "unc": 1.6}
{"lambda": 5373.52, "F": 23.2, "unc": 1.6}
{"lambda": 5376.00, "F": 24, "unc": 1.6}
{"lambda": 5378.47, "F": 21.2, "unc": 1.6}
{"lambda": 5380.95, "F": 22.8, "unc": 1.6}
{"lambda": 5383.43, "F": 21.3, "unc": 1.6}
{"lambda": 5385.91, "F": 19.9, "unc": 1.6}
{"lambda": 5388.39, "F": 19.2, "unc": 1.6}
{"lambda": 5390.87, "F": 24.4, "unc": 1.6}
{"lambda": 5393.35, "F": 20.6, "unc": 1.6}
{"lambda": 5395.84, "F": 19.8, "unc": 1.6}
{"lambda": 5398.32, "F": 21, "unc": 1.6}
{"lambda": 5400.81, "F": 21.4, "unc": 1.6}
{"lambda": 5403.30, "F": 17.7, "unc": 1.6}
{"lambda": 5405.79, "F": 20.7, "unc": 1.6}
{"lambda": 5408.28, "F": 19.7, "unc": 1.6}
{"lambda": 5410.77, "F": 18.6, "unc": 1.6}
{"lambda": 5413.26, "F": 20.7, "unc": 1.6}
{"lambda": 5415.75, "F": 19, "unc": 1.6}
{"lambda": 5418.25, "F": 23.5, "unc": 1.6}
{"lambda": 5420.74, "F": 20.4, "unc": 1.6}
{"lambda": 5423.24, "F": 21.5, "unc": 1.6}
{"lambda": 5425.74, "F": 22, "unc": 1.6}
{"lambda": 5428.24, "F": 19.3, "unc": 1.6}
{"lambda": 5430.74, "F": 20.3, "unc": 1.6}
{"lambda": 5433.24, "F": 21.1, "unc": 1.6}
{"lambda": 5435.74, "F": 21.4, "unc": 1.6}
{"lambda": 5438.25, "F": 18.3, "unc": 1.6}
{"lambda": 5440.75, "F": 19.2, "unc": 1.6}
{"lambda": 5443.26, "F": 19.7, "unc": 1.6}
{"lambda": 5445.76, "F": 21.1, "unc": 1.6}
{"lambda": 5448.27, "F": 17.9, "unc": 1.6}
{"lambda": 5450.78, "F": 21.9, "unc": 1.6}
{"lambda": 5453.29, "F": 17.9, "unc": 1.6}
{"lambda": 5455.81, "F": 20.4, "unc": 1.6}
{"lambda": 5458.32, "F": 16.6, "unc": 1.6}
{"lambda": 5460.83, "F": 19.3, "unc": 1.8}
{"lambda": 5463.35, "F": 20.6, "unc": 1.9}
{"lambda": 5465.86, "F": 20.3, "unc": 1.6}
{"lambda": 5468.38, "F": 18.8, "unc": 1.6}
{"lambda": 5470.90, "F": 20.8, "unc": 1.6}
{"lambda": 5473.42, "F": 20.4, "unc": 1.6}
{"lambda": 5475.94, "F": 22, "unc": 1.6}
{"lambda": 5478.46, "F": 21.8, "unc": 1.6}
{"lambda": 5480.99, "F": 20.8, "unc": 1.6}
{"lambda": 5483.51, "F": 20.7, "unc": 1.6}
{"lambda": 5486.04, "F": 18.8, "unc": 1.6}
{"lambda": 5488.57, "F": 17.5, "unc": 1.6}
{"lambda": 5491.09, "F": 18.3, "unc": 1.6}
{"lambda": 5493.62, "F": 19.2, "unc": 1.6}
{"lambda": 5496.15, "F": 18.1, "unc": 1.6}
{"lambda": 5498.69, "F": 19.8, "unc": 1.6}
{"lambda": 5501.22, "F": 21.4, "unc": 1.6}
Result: 0.03 mag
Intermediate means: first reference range 20.8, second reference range 20.3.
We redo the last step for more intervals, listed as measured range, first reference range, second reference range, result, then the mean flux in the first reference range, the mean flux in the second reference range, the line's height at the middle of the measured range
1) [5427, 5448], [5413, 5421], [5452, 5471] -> 0.01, 21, 19.3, 20.2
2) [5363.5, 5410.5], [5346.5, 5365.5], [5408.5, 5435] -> -0.02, 20.6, 20.6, 20.6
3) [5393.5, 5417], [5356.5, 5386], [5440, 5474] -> 0.05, 21.5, 19.6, 20.8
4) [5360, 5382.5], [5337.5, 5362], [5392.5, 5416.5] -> -0.05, 21.2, 19.9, 20.7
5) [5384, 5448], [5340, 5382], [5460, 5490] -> 0.02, 21.5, 20.2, 20.8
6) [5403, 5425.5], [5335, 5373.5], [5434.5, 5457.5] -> -0.01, 21.3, 19.7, 20.2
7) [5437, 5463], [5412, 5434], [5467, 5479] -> 0.08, 20.9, 20.7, 20.8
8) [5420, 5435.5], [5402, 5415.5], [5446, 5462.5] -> -0.08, 19.5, 19.2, 19.3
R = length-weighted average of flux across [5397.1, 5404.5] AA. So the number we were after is 20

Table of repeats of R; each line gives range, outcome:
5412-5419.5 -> 21.1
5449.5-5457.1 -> 20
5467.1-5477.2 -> 20.5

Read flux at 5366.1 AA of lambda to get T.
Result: 21.6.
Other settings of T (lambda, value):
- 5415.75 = 19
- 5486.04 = 18.8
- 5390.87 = 24.4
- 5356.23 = 20.7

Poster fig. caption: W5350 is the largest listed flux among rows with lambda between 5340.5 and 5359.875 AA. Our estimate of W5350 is 22.5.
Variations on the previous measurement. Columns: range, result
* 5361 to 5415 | 24.4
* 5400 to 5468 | 23.5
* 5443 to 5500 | 22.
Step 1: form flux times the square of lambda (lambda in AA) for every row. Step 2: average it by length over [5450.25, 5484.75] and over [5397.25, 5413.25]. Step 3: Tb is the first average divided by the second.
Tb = 1.0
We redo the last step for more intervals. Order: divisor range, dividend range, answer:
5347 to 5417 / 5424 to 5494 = 0.98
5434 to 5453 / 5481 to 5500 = 0.98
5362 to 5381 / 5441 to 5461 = 0.91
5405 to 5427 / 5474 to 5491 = 1.00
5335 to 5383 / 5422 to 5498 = 0.96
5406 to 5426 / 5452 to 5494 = 0.97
